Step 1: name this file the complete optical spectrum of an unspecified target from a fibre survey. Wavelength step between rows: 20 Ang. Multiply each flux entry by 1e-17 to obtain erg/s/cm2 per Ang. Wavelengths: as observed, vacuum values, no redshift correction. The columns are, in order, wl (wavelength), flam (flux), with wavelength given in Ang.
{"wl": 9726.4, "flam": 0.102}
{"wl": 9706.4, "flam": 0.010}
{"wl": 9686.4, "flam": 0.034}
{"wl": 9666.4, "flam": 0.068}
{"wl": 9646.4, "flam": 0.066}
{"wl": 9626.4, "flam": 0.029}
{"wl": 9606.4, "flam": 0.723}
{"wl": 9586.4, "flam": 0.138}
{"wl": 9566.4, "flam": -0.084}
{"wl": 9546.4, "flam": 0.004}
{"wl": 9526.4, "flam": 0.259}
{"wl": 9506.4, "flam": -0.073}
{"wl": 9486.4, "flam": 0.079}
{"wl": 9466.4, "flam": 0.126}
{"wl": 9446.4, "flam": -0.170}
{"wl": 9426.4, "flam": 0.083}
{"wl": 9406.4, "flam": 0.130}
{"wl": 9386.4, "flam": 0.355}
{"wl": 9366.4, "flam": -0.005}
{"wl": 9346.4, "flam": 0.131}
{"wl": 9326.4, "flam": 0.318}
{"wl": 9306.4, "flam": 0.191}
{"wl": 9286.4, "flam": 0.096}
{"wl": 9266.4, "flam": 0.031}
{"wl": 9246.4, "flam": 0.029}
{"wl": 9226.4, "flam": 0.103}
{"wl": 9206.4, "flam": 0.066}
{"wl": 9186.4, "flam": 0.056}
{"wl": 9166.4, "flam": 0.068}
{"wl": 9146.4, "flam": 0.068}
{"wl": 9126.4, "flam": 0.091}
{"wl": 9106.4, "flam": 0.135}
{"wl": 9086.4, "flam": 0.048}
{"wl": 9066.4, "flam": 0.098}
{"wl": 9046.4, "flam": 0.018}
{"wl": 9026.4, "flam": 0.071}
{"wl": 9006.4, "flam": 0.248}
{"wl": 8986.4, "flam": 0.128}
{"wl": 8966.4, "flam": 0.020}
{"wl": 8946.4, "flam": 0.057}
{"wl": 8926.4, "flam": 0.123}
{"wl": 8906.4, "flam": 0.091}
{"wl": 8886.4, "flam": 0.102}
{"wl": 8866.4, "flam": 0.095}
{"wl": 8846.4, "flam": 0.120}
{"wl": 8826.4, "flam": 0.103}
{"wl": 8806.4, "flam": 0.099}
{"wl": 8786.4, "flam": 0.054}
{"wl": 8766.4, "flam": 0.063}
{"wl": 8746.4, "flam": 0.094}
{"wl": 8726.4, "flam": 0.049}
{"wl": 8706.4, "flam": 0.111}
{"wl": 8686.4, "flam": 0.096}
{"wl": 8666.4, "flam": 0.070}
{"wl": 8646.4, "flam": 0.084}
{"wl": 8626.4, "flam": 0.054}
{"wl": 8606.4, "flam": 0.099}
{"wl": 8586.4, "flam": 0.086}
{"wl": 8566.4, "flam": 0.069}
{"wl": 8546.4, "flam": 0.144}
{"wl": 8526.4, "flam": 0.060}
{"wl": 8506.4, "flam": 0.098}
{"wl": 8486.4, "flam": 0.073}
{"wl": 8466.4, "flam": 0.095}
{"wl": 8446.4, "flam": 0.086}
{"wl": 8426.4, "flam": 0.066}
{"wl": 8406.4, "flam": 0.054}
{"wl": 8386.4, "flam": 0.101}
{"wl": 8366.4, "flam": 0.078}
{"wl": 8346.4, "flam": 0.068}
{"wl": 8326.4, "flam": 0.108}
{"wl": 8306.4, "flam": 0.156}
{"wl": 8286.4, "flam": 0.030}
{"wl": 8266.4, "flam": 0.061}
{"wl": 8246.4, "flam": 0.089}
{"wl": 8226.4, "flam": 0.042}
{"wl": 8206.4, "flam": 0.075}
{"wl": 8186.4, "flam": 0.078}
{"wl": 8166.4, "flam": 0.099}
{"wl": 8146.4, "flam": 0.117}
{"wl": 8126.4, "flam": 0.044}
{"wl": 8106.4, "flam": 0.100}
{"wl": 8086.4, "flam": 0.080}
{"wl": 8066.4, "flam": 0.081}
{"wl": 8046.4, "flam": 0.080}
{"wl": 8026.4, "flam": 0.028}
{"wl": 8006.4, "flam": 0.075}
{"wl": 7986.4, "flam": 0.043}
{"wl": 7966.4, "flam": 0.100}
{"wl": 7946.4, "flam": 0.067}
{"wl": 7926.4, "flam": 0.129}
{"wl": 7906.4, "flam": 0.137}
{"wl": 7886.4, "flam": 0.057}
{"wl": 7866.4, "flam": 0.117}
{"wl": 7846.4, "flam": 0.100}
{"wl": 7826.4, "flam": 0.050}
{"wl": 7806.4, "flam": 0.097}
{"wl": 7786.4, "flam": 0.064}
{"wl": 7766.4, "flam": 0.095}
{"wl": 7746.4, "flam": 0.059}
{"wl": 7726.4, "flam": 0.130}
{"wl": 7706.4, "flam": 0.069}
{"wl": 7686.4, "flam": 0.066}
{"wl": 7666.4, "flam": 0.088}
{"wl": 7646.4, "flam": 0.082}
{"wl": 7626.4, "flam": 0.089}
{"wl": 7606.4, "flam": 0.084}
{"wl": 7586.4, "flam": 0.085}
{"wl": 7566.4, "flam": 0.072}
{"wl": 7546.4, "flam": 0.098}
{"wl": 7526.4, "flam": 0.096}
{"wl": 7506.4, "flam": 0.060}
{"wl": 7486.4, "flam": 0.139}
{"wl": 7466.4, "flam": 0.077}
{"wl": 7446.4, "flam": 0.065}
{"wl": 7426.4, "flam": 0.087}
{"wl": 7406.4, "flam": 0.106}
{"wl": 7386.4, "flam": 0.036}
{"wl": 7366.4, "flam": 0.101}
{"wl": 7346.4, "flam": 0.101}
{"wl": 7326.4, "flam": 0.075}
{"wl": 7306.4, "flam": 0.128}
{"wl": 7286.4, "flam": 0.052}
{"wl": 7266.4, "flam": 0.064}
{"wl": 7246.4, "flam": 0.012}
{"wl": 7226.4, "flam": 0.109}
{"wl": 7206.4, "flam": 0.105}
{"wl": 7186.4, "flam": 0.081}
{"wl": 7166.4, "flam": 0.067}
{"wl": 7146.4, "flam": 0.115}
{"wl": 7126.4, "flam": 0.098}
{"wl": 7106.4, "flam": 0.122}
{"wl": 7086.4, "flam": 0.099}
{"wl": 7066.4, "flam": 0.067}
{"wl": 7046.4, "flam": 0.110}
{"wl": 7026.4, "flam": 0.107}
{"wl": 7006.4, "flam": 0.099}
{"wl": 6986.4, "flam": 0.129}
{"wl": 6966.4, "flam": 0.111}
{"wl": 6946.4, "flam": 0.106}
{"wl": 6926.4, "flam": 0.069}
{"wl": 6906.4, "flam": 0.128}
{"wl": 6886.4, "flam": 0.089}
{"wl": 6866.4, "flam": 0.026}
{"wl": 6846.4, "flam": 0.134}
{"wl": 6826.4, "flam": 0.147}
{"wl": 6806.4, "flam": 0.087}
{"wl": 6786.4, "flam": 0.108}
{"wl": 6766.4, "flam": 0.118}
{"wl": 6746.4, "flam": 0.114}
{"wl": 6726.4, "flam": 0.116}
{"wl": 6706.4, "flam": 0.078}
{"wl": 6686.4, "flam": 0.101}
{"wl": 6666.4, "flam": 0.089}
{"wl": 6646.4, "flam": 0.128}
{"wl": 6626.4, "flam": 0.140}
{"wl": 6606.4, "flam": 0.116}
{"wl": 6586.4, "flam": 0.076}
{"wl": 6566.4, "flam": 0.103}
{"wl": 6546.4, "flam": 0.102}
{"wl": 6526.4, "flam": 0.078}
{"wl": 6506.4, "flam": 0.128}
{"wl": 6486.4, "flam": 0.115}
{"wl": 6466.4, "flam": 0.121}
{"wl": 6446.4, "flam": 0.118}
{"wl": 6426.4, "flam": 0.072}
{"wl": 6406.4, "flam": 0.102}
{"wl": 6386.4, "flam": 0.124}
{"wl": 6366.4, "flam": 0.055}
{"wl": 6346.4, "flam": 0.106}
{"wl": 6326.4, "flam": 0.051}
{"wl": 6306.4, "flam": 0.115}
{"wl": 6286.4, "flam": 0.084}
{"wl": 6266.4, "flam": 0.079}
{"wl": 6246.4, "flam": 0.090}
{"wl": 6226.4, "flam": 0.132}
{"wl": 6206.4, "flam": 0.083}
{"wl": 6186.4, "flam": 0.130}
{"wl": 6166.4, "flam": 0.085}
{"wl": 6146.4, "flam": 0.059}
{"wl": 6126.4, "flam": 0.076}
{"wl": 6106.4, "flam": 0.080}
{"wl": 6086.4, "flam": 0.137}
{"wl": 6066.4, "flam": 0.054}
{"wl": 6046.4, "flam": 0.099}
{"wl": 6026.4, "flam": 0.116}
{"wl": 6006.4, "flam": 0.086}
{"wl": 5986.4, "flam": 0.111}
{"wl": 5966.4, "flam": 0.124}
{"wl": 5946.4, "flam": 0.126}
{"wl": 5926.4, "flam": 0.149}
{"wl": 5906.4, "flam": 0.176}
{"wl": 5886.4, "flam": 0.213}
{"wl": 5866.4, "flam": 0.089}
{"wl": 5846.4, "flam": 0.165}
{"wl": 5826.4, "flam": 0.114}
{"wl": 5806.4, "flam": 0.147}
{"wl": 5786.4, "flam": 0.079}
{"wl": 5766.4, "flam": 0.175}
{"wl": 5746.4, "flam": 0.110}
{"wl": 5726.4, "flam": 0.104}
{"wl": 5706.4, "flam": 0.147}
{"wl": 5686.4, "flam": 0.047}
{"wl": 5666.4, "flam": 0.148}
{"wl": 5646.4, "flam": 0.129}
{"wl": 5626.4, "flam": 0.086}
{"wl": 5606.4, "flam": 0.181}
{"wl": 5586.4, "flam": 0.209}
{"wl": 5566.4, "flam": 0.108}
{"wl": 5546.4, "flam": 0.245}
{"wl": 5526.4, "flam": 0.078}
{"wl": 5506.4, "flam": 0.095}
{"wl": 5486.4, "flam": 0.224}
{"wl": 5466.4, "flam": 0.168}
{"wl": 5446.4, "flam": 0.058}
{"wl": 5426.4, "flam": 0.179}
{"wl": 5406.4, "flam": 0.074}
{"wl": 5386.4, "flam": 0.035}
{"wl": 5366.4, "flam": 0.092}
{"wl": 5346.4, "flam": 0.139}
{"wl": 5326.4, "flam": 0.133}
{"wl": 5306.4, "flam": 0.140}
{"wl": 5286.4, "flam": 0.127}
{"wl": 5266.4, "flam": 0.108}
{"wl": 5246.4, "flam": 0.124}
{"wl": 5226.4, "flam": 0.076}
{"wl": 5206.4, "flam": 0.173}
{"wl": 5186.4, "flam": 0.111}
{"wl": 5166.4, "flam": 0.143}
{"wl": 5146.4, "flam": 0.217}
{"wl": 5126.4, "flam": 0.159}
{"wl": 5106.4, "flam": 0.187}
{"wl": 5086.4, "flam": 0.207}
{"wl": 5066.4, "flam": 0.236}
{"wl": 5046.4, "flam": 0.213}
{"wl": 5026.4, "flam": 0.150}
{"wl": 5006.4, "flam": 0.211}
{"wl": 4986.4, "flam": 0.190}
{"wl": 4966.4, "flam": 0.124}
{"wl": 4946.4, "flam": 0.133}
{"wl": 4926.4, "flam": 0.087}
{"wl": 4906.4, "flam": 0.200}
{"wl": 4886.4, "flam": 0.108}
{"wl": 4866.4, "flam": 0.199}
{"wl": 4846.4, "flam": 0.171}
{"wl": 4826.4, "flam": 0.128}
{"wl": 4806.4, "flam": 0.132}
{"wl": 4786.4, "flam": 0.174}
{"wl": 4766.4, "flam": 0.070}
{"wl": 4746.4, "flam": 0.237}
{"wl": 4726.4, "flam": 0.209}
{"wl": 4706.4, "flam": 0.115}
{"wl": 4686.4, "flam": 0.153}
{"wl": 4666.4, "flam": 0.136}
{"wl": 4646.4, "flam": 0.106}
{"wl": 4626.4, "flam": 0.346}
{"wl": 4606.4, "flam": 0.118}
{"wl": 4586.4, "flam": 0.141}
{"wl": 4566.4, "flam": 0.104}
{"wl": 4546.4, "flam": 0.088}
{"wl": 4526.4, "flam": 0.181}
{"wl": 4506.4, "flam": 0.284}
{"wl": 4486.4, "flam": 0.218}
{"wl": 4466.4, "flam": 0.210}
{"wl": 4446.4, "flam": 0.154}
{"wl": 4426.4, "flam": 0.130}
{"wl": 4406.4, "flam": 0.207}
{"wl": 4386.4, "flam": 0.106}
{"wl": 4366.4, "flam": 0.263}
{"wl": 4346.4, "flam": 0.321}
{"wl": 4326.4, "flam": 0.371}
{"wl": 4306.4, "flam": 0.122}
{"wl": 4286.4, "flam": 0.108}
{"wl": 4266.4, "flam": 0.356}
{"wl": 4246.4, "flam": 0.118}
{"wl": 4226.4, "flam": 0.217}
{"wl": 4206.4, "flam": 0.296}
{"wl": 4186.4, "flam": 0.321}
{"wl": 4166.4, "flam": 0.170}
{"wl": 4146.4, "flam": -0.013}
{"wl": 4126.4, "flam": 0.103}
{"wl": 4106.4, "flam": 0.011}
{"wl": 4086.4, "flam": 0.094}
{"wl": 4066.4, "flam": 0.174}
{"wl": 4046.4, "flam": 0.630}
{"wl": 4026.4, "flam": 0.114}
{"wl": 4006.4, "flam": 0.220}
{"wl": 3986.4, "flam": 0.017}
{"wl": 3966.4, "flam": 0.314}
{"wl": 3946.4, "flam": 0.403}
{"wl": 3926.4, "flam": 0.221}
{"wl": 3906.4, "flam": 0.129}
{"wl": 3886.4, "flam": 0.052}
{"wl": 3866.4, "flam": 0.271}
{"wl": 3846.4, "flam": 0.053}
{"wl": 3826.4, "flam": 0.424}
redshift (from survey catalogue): 1.576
